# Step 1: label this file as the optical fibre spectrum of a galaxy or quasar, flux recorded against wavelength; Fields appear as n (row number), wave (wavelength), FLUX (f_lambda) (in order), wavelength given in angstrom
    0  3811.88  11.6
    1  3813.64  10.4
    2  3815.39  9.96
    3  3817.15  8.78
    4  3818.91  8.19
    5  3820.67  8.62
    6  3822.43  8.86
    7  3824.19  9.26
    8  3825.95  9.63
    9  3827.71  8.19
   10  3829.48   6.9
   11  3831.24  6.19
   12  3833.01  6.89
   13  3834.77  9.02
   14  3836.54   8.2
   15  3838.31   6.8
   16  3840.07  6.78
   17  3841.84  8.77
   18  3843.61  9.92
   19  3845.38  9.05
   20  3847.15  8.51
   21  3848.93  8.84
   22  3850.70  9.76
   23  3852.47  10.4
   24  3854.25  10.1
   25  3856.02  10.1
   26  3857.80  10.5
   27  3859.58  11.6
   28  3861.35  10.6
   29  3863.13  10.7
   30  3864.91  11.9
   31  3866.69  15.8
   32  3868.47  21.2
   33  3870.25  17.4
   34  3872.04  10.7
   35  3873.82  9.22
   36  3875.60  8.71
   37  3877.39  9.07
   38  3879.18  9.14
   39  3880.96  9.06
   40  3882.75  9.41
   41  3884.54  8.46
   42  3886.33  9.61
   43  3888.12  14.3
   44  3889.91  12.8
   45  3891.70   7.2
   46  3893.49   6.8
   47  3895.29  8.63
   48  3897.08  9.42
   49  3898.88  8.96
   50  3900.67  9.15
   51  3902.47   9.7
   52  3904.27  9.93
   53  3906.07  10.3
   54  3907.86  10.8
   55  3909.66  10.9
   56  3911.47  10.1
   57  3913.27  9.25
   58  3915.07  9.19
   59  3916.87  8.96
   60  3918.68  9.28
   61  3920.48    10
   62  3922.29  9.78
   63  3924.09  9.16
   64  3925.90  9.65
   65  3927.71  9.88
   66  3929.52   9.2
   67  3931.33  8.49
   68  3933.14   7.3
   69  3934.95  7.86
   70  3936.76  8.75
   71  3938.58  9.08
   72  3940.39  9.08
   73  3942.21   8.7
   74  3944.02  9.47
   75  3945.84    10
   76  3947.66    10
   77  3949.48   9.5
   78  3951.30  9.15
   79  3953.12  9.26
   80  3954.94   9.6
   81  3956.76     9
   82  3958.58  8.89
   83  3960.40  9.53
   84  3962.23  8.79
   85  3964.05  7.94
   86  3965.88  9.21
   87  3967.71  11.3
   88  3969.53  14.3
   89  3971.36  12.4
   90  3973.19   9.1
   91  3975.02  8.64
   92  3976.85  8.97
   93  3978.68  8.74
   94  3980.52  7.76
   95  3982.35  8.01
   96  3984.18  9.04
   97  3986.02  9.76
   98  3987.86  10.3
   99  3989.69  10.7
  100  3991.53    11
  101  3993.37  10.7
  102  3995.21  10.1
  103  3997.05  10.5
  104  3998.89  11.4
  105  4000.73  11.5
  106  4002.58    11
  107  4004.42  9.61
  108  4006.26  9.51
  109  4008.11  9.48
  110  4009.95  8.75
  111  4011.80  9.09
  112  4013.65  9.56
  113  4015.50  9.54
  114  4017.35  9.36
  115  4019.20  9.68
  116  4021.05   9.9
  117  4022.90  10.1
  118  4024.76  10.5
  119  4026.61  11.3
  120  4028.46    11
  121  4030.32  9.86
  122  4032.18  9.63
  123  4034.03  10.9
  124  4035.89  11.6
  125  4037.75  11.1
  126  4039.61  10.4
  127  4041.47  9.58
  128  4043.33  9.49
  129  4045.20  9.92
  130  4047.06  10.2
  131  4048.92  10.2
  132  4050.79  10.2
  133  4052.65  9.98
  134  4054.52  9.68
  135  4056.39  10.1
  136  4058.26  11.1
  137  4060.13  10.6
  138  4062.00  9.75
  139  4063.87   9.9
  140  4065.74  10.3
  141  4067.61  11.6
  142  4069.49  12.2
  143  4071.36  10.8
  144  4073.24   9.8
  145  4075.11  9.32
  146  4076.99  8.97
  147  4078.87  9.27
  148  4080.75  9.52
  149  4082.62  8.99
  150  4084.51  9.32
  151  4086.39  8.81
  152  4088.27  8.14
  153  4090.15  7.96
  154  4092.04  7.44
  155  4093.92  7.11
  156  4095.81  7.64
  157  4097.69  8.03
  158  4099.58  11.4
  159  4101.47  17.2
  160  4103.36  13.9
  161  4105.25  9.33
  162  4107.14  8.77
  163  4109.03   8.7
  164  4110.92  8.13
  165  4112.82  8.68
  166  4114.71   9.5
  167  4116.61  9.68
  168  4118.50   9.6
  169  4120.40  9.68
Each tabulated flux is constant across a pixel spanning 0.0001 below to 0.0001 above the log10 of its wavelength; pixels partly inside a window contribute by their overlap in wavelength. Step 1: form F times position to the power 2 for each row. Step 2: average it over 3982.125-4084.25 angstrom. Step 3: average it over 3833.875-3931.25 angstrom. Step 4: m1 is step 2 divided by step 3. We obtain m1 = 1.1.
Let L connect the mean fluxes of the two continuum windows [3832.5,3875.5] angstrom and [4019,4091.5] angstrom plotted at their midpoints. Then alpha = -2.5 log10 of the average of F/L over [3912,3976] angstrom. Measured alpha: 0.097 mag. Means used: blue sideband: 10.5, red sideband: 10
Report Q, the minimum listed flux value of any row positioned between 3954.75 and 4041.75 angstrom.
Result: 7.76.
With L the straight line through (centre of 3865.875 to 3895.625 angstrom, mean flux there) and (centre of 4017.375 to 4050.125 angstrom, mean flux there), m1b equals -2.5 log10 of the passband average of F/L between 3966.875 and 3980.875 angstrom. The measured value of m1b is 0.037 mag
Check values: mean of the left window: 11.1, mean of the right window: 10.3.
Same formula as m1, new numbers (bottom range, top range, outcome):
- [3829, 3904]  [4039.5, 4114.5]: 1.10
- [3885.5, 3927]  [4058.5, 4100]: 1.05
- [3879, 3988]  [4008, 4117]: 1.11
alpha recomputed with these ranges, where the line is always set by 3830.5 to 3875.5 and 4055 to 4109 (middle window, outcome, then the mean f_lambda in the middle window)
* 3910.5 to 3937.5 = 0.12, 9.13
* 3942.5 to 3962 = 0.08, 9.39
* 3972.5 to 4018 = 0.04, 9.69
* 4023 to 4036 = -0.06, 10.6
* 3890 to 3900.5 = 0.19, 8.62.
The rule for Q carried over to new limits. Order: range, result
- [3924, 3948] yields 7.3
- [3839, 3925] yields 6.78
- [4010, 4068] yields 9.09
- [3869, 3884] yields 8.71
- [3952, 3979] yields 7.94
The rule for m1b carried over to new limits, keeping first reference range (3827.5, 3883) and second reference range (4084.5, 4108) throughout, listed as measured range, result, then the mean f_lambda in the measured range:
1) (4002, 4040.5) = -0.04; 10.1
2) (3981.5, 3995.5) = -0.02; 9.95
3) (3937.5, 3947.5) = 0.06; 9.31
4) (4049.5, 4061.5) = -0.06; 10.2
